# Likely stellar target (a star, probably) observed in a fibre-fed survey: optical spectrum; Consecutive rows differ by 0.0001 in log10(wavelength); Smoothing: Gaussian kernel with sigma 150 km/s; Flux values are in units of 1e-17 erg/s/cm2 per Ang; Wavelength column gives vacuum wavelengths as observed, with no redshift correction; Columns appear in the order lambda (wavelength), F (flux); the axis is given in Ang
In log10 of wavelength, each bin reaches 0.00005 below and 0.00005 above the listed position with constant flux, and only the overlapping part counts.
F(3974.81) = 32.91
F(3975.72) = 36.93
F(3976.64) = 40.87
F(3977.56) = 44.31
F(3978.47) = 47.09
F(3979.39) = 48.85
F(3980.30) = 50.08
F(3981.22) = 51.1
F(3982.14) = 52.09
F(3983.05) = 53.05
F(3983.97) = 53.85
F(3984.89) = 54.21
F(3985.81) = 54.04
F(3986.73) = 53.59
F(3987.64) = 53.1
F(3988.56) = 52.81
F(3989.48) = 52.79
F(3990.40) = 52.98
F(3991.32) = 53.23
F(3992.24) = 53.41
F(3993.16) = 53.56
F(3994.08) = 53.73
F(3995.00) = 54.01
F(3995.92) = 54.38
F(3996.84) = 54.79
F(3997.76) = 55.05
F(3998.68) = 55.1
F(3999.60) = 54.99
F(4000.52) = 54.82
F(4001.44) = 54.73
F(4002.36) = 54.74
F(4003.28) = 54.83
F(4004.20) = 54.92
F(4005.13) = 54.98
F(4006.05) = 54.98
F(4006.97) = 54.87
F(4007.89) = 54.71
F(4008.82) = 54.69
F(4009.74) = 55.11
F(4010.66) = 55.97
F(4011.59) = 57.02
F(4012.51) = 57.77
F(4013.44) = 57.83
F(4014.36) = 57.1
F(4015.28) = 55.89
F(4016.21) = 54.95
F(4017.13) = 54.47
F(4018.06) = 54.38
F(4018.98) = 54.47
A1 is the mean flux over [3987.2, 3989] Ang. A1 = 52.9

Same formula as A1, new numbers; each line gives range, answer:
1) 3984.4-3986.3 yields 53.9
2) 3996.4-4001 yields 55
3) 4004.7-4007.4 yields 55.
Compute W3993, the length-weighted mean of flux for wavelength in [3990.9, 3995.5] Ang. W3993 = 53.6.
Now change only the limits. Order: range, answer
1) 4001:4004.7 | 54.8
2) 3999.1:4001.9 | 54.9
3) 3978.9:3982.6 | 50.6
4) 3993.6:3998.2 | 54.4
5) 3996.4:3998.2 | 54.9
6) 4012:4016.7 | 56.8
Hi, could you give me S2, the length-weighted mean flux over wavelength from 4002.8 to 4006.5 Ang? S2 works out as 54.9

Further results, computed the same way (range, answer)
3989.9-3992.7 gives 53.1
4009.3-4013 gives 56.4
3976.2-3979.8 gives 45.2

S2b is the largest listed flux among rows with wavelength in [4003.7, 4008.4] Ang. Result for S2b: 54.98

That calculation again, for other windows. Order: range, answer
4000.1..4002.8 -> 54.82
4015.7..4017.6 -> 54.95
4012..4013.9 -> 57.83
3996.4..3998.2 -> 55.05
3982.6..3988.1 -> 54.21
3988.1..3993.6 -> 53.56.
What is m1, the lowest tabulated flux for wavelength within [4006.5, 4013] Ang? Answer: 54.69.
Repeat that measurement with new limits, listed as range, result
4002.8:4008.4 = 54.71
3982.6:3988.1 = 53.05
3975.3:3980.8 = 36.93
